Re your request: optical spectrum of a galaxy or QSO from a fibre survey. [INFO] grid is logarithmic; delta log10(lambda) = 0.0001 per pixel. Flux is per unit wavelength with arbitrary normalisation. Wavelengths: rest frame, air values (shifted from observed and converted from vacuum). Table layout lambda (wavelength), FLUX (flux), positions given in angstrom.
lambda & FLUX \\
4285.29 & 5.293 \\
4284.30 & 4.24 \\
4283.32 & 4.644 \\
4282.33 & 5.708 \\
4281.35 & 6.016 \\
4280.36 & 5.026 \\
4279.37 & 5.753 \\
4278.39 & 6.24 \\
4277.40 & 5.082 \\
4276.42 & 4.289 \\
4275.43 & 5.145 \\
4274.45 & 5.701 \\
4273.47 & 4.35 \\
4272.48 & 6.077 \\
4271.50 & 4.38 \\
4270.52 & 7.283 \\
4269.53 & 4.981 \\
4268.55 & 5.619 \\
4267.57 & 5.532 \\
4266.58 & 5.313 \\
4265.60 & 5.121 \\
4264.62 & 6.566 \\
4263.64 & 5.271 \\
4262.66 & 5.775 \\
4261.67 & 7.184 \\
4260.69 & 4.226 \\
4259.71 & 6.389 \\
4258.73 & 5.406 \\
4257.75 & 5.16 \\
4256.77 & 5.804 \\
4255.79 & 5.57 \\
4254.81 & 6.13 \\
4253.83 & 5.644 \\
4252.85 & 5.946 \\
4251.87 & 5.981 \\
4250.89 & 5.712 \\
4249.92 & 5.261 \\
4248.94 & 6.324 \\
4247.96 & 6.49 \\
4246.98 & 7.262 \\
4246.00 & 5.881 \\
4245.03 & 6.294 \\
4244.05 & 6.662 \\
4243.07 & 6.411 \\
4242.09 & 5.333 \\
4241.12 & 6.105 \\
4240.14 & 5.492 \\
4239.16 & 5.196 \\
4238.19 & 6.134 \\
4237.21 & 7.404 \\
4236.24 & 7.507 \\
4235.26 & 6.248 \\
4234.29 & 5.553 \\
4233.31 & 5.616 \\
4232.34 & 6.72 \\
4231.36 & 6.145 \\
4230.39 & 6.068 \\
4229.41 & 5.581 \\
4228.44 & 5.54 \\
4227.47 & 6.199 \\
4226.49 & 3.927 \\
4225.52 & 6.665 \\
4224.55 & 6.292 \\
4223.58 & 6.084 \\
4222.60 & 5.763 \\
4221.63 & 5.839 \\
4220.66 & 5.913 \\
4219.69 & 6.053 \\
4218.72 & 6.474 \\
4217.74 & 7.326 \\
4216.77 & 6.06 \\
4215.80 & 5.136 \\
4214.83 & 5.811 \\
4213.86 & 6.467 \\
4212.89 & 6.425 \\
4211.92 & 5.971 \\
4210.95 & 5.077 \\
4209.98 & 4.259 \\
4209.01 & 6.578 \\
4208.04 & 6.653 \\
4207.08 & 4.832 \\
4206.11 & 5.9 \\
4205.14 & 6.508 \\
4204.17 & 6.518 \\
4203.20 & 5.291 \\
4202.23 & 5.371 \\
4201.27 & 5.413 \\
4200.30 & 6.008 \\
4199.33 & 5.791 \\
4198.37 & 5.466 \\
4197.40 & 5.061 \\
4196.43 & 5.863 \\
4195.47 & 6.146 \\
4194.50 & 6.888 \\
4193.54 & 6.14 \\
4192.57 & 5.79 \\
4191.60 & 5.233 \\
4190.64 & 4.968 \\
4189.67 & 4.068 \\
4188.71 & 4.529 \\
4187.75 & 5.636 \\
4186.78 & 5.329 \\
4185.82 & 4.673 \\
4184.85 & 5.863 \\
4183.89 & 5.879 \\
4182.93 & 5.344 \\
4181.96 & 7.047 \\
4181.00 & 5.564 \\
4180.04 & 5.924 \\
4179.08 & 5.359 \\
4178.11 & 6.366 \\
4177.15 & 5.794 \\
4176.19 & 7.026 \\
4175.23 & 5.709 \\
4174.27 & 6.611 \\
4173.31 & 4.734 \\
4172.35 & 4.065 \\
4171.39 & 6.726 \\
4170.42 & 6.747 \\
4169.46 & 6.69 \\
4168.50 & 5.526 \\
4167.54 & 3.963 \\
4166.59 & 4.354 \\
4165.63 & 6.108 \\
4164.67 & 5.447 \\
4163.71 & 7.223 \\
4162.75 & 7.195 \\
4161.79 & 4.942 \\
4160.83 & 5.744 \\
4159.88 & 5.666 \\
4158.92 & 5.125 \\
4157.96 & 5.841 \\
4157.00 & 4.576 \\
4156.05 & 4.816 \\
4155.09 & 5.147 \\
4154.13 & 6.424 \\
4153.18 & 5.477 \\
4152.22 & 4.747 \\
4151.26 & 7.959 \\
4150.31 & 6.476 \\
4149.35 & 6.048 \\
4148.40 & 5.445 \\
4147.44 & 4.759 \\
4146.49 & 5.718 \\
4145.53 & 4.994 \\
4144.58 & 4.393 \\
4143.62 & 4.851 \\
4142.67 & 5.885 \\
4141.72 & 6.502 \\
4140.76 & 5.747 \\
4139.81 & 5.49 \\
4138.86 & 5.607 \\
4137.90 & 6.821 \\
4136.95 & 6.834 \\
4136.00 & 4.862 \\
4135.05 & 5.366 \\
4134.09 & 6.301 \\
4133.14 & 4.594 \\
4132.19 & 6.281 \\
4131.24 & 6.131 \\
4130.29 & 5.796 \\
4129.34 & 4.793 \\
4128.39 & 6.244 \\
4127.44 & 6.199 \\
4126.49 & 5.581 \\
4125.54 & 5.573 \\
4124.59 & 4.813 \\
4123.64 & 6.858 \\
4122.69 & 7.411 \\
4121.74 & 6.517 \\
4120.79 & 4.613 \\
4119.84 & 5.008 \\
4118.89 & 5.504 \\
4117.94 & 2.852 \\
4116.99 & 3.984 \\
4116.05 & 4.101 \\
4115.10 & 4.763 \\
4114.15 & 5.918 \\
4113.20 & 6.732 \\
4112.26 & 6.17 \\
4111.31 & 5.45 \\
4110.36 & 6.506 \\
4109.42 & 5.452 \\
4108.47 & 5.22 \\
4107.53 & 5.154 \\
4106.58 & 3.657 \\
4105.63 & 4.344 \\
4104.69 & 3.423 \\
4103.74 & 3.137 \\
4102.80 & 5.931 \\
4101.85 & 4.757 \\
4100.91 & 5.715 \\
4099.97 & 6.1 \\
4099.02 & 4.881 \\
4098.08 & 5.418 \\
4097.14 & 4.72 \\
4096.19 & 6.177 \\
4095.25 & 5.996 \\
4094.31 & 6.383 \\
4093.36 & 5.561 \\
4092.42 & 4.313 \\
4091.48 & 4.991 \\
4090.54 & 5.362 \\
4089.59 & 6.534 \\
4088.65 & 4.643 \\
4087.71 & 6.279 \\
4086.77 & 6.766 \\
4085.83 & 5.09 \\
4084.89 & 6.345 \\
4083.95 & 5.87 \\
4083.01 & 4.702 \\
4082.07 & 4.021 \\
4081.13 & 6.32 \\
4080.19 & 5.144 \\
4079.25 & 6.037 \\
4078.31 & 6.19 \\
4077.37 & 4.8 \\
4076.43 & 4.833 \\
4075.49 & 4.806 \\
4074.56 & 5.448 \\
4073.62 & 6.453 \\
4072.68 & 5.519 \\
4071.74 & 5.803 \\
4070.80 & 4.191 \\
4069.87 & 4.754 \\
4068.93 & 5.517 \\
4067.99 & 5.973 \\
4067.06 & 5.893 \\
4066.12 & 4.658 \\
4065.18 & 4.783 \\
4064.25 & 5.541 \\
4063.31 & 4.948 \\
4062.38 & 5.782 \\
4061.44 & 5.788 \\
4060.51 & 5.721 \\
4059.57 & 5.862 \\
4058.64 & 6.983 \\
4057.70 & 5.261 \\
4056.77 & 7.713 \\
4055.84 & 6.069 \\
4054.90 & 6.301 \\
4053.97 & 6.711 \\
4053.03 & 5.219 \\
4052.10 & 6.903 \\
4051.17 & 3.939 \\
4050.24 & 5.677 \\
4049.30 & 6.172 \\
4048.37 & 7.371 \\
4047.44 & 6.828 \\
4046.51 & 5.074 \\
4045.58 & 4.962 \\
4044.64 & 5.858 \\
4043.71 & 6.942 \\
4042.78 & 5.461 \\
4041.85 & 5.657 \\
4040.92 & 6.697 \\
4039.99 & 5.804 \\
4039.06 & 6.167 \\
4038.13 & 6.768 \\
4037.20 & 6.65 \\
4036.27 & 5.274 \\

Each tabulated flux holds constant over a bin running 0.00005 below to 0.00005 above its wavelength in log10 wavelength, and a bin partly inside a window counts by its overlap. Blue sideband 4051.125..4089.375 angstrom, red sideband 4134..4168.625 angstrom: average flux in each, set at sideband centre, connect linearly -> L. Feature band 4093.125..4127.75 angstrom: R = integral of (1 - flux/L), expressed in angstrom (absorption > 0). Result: 2.0 angstrom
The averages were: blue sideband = 5.62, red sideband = 5.63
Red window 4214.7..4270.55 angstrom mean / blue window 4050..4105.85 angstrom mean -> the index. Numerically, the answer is 1.08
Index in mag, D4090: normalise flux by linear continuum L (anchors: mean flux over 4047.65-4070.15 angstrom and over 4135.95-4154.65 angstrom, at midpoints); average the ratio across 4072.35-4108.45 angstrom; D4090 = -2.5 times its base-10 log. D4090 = 0.098 mag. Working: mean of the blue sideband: 5.83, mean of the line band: 5.31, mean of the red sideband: 5.77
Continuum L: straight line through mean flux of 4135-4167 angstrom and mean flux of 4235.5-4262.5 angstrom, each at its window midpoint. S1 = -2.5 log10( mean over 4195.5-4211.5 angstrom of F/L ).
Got 0.03 mag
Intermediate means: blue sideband 5.67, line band 5.68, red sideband 6.03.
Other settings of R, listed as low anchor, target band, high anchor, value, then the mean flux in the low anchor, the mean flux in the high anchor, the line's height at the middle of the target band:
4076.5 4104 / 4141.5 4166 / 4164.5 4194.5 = -0.4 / 5.46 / 5.61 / 5.57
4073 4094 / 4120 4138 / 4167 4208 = -0.9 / 5.48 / 5.68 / 5.57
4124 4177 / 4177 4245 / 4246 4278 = -2.1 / 5.69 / 5.66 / 5.67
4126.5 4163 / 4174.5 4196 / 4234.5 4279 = 0.1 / 5.67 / 5.82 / 5.72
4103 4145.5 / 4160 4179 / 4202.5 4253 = -0.5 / 5.4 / 6.01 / 5.67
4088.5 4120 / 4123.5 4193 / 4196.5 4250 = -1.7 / 5.15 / 5.97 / 5.52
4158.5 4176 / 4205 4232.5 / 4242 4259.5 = -0.2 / 5.72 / 5.98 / 5.88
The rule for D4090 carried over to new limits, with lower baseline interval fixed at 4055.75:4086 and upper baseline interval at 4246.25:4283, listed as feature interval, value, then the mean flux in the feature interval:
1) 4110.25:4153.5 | -0.01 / 5.62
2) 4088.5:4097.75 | 0.01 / 5.49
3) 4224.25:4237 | -0.07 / 6.03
